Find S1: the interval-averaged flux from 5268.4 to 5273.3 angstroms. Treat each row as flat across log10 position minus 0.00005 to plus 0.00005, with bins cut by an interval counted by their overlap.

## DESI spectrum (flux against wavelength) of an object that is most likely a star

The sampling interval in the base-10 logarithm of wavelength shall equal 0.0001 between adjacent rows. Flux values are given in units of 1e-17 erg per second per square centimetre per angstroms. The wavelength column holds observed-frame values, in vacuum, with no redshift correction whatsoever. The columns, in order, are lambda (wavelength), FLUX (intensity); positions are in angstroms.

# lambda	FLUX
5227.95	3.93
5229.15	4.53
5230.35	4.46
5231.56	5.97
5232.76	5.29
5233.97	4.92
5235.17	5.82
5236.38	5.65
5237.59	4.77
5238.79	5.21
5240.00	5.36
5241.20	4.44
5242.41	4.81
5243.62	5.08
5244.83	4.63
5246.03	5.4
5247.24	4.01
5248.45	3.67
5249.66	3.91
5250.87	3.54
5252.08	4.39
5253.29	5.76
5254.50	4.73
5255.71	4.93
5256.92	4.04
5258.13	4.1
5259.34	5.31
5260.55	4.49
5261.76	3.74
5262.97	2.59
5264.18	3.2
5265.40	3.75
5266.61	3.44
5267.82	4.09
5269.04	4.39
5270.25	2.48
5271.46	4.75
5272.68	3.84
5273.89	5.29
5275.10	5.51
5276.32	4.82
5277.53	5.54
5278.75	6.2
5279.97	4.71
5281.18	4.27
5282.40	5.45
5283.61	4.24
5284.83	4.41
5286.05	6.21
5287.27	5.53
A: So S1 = 3.87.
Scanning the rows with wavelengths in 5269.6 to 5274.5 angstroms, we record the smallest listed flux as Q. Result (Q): 2.48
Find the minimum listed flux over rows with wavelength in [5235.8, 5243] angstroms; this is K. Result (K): 4.44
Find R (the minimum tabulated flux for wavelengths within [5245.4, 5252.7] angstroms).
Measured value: 3.54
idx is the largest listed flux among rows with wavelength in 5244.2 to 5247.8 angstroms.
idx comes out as 5.4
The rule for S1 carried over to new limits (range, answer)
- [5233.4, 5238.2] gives 5.3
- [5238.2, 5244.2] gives 4.98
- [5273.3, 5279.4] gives 5.46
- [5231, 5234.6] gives 5.4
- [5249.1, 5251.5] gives 3.73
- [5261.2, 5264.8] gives 3.17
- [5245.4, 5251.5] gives 4.11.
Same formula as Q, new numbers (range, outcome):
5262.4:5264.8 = 2.59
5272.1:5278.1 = 3.84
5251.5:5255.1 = 4.39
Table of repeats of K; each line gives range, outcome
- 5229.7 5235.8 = 4.46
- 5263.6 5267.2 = 3.2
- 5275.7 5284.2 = 4.24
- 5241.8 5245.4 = 4.63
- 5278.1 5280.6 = 4.71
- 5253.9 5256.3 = 4.73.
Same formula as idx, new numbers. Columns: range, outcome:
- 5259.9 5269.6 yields 4.49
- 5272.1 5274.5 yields 5.29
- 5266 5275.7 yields 5.51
